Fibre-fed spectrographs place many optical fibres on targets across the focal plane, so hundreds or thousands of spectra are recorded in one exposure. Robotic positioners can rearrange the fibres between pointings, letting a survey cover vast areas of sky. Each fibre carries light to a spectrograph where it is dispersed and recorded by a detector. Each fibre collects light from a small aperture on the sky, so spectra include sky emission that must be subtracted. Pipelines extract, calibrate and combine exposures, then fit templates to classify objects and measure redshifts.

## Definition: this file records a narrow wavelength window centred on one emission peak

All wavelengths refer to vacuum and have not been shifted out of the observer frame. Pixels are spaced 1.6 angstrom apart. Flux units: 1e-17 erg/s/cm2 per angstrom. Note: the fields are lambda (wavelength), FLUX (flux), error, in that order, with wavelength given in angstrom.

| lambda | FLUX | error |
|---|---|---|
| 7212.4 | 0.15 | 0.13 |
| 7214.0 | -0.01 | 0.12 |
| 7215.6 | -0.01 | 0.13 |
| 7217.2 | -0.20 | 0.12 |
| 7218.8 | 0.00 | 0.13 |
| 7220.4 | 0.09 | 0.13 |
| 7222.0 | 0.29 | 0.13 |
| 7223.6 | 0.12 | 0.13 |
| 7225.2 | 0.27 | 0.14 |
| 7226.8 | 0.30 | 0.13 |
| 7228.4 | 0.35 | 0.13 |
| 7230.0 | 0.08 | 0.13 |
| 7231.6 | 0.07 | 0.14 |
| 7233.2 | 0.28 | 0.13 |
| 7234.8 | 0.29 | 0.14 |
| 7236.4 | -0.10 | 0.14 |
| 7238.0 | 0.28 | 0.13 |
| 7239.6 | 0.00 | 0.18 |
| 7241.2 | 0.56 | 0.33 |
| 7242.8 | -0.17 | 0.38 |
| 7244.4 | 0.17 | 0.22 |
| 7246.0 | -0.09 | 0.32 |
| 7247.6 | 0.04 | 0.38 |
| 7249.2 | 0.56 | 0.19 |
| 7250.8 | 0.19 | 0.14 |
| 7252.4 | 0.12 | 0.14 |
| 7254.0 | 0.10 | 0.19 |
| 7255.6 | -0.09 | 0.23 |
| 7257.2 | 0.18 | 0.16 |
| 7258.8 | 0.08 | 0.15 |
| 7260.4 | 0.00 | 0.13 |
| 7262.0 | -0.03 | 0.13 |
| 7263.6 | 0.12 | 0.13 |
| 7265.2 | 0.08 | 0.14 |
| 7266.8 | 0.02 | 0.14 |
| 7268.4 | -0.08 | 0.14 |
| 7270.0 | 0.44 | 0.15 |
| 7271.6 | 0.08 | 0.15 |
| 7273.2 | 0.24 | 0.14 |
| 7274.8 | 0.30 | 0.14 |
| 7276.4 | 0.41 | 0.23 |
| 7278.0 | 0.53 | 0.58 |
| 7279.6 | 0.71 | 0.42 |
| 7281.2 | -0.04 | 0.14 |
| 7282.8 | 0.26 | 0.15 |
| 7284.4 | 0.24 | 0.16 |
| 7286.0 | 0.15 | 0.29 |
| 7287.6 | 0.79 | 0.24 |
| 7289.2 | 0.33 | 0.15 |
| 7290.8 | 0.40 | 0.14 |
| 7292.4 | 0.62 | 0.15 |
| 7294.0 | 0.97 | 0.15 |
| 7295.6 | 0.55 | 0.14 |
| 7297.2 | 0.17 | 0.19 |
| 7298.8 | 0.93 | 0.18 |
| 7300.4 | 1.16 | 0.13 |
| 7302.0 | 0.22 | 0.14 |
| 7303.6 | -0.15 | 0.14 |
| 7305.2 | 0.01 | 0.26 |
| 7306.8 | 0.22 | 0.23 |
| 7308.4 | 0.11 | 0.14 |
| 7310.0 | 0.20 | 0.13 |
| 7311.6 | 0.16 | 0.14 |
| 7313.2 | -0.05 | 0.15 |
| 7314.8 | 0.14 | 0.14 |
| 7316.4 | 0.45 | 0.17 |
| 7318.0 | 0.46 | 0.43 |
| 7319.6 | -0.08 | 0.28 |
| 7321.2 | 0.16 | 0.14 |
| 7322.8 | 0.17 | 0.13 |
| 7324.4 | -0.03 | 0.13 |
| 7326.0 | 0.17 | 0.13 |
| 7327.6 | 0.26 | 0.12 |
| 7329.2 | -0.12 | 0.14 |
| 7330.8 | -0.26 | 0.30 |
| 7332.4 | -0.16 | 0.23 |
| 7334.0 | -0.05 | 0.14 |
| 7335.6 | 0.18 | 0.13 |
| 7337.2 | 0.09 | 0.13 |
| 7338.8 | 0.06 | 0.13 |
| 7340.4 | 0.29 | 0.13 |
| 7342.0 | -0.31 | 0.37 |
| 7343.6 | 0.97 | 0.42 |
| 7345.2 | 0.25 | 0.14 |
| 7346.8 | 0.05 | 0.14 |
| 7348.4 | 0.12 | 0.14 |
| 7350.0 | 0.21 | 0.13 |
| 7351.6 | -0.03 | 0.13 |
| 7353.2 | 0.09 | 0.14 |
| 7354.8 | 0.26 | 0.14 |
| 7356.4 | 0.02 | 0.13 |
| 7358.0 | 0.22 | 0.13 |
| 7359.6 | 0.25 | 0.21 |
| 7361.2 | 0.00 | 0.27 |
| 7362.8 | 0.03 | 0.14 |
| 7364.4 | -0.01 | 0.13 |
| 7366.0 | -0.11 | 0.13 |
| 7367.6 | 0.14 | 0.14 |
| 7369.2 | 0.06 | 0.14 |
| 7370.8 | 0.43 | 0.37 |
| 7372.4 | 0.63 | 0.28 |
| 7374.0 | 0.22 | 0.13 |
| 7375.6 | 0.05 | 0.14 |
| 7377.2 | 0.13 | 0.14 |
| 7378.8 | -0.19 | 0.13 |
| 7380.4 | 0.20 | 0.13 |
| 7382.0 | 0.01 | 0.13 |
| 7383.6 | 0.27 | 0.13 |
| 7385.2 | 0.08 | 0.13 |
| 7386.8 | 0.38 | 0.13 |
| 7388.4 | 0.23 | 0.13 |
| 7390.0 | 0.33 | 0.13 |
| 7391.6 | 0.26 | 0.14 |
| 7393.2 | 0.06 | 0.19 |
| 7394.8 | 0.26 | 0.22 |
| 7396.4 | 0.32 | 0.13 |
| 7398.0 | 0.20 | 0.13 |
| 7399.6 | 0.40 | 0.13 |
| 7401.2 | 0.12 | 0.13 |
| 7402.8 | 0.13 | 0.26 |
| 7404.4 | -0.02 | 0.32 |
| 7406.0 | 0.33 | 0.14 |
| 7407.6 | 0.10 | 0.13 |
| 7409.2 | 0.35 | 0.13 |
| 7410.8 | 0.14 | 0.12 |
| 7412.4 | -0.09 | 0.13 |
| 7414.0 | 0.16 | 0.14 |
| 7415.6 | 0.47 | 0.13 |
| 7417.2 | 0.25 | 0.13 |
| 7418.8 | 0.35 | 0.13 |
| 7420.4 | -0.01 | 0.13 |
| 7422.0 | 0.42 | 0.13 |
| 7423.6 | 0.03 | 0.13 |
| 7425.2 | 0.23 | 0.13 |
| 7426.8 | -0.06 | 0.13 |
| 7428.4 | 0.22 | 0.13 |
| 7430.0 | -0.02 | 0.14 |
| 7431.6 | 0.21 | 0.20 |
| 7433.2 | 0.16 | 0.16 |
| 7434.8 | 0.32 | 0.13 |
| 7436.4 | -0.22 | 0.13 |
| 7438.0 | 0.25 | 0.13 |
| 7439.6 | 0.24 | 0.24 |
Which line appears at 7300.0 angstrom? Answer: [O II]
